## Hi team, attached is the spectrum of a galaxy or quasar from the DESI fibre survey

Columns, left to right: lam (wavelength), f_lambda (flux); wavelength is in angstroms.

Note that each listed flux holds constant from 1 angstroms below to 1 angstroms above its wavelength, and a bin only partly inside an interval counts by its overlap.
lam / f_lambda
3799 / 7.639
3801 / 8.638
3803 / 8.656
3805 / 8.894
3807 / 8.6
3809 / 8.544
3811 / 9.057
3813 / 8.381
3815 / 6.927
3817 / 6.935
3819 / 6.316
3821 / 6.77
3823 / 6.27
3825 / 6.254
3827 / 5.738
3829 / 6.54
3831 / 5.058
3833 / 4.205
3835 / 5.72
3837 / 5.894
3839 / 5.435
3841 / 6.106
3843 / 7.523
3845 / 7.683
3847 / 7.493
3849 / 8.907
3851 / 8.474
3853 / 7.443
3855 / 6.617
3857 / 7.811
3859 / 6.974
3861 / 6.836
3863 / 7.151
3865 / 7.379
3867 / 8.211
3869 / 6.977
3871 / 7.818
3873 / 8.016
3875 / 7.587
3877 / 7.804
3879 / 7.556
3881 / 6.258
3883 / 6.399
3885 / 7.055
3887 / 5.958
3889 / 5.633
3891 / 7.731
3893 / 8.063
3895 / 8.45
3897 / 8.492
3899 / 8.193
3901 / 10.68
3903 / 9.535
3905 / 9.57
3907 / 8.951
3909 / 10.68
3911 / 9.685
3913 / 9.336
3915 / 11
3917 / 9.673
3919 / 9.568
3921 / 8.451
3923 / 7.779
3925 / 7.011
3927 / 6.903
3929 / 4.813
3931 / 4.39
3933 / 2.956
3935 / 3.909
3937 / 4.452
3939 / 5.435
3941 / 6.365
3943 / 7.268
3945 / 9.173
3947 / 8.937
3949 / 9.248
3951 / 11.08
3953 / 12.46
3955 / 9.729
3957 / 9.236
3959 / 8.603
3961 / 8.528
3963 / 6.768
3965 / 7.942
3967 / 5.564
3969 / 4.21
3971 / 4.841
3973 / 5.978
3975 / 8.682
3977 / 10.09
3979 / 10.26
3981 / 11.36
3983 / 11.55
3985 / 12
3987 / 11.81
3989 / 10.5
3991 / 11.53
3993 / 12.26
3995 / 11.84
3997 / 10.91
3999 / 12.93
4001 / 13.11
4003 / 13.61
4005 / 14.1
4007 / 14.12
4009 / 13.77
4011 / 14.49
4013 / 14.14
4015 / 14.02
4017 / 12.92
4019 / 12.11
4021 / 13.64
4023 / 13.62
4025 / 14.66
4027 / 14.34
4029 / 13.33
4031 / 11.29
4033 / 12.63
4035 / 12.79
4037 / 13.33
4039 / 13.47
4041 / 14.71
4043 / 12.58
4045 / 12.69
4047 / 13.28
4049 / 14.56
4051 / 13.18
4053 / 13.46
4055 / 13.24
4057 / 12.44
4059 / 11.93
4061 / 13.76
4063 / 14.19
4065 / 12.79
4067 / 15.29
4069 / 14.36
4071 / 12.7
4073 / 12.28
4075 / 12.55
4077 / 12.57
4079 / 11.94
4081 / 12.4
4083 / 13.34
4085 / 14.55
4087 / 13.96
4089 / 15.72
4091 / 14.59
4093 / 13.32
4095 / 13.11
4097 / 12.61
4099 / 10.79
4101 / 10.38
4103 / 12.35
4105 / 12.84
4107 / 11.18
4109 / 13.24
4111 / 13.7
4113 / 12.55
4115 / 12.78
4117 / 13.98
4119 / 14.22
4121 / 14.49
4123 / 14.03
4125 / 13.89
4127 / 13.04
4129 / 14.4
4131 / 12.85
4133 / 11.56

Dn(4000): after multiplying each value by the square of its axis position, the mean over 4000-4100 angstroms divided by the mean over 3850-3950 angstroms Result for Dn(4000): 1.9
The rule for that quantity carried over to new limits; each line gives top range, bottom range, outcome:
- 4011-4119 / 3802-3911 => 1.96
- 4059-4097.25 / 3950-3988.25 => 1.58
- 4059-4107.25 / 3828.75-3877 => 2.09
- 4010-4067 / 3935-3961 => 1.68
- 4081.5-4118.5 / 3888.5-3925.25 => 1.61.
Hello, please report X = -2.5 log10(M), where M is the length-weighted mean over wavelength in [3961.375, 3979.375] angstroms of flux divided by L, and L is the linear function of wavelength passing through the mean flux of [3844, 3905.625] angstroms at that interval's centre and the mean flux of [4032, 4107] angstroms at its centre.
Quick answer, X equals 0.41 mag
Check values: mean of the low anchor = 7.69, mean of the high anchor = 13.1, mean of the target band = 7.09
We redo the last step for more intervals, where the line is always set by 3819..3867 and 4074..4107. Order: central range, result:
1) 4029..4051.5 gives -0.132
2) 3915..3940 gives 0.331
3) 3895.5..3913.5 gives -0.144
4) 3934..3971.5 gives 0.237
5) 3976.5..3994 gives -0.103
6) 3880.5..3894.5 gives 0.154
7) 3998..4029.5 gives -0.240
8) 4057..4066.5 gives -0.088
